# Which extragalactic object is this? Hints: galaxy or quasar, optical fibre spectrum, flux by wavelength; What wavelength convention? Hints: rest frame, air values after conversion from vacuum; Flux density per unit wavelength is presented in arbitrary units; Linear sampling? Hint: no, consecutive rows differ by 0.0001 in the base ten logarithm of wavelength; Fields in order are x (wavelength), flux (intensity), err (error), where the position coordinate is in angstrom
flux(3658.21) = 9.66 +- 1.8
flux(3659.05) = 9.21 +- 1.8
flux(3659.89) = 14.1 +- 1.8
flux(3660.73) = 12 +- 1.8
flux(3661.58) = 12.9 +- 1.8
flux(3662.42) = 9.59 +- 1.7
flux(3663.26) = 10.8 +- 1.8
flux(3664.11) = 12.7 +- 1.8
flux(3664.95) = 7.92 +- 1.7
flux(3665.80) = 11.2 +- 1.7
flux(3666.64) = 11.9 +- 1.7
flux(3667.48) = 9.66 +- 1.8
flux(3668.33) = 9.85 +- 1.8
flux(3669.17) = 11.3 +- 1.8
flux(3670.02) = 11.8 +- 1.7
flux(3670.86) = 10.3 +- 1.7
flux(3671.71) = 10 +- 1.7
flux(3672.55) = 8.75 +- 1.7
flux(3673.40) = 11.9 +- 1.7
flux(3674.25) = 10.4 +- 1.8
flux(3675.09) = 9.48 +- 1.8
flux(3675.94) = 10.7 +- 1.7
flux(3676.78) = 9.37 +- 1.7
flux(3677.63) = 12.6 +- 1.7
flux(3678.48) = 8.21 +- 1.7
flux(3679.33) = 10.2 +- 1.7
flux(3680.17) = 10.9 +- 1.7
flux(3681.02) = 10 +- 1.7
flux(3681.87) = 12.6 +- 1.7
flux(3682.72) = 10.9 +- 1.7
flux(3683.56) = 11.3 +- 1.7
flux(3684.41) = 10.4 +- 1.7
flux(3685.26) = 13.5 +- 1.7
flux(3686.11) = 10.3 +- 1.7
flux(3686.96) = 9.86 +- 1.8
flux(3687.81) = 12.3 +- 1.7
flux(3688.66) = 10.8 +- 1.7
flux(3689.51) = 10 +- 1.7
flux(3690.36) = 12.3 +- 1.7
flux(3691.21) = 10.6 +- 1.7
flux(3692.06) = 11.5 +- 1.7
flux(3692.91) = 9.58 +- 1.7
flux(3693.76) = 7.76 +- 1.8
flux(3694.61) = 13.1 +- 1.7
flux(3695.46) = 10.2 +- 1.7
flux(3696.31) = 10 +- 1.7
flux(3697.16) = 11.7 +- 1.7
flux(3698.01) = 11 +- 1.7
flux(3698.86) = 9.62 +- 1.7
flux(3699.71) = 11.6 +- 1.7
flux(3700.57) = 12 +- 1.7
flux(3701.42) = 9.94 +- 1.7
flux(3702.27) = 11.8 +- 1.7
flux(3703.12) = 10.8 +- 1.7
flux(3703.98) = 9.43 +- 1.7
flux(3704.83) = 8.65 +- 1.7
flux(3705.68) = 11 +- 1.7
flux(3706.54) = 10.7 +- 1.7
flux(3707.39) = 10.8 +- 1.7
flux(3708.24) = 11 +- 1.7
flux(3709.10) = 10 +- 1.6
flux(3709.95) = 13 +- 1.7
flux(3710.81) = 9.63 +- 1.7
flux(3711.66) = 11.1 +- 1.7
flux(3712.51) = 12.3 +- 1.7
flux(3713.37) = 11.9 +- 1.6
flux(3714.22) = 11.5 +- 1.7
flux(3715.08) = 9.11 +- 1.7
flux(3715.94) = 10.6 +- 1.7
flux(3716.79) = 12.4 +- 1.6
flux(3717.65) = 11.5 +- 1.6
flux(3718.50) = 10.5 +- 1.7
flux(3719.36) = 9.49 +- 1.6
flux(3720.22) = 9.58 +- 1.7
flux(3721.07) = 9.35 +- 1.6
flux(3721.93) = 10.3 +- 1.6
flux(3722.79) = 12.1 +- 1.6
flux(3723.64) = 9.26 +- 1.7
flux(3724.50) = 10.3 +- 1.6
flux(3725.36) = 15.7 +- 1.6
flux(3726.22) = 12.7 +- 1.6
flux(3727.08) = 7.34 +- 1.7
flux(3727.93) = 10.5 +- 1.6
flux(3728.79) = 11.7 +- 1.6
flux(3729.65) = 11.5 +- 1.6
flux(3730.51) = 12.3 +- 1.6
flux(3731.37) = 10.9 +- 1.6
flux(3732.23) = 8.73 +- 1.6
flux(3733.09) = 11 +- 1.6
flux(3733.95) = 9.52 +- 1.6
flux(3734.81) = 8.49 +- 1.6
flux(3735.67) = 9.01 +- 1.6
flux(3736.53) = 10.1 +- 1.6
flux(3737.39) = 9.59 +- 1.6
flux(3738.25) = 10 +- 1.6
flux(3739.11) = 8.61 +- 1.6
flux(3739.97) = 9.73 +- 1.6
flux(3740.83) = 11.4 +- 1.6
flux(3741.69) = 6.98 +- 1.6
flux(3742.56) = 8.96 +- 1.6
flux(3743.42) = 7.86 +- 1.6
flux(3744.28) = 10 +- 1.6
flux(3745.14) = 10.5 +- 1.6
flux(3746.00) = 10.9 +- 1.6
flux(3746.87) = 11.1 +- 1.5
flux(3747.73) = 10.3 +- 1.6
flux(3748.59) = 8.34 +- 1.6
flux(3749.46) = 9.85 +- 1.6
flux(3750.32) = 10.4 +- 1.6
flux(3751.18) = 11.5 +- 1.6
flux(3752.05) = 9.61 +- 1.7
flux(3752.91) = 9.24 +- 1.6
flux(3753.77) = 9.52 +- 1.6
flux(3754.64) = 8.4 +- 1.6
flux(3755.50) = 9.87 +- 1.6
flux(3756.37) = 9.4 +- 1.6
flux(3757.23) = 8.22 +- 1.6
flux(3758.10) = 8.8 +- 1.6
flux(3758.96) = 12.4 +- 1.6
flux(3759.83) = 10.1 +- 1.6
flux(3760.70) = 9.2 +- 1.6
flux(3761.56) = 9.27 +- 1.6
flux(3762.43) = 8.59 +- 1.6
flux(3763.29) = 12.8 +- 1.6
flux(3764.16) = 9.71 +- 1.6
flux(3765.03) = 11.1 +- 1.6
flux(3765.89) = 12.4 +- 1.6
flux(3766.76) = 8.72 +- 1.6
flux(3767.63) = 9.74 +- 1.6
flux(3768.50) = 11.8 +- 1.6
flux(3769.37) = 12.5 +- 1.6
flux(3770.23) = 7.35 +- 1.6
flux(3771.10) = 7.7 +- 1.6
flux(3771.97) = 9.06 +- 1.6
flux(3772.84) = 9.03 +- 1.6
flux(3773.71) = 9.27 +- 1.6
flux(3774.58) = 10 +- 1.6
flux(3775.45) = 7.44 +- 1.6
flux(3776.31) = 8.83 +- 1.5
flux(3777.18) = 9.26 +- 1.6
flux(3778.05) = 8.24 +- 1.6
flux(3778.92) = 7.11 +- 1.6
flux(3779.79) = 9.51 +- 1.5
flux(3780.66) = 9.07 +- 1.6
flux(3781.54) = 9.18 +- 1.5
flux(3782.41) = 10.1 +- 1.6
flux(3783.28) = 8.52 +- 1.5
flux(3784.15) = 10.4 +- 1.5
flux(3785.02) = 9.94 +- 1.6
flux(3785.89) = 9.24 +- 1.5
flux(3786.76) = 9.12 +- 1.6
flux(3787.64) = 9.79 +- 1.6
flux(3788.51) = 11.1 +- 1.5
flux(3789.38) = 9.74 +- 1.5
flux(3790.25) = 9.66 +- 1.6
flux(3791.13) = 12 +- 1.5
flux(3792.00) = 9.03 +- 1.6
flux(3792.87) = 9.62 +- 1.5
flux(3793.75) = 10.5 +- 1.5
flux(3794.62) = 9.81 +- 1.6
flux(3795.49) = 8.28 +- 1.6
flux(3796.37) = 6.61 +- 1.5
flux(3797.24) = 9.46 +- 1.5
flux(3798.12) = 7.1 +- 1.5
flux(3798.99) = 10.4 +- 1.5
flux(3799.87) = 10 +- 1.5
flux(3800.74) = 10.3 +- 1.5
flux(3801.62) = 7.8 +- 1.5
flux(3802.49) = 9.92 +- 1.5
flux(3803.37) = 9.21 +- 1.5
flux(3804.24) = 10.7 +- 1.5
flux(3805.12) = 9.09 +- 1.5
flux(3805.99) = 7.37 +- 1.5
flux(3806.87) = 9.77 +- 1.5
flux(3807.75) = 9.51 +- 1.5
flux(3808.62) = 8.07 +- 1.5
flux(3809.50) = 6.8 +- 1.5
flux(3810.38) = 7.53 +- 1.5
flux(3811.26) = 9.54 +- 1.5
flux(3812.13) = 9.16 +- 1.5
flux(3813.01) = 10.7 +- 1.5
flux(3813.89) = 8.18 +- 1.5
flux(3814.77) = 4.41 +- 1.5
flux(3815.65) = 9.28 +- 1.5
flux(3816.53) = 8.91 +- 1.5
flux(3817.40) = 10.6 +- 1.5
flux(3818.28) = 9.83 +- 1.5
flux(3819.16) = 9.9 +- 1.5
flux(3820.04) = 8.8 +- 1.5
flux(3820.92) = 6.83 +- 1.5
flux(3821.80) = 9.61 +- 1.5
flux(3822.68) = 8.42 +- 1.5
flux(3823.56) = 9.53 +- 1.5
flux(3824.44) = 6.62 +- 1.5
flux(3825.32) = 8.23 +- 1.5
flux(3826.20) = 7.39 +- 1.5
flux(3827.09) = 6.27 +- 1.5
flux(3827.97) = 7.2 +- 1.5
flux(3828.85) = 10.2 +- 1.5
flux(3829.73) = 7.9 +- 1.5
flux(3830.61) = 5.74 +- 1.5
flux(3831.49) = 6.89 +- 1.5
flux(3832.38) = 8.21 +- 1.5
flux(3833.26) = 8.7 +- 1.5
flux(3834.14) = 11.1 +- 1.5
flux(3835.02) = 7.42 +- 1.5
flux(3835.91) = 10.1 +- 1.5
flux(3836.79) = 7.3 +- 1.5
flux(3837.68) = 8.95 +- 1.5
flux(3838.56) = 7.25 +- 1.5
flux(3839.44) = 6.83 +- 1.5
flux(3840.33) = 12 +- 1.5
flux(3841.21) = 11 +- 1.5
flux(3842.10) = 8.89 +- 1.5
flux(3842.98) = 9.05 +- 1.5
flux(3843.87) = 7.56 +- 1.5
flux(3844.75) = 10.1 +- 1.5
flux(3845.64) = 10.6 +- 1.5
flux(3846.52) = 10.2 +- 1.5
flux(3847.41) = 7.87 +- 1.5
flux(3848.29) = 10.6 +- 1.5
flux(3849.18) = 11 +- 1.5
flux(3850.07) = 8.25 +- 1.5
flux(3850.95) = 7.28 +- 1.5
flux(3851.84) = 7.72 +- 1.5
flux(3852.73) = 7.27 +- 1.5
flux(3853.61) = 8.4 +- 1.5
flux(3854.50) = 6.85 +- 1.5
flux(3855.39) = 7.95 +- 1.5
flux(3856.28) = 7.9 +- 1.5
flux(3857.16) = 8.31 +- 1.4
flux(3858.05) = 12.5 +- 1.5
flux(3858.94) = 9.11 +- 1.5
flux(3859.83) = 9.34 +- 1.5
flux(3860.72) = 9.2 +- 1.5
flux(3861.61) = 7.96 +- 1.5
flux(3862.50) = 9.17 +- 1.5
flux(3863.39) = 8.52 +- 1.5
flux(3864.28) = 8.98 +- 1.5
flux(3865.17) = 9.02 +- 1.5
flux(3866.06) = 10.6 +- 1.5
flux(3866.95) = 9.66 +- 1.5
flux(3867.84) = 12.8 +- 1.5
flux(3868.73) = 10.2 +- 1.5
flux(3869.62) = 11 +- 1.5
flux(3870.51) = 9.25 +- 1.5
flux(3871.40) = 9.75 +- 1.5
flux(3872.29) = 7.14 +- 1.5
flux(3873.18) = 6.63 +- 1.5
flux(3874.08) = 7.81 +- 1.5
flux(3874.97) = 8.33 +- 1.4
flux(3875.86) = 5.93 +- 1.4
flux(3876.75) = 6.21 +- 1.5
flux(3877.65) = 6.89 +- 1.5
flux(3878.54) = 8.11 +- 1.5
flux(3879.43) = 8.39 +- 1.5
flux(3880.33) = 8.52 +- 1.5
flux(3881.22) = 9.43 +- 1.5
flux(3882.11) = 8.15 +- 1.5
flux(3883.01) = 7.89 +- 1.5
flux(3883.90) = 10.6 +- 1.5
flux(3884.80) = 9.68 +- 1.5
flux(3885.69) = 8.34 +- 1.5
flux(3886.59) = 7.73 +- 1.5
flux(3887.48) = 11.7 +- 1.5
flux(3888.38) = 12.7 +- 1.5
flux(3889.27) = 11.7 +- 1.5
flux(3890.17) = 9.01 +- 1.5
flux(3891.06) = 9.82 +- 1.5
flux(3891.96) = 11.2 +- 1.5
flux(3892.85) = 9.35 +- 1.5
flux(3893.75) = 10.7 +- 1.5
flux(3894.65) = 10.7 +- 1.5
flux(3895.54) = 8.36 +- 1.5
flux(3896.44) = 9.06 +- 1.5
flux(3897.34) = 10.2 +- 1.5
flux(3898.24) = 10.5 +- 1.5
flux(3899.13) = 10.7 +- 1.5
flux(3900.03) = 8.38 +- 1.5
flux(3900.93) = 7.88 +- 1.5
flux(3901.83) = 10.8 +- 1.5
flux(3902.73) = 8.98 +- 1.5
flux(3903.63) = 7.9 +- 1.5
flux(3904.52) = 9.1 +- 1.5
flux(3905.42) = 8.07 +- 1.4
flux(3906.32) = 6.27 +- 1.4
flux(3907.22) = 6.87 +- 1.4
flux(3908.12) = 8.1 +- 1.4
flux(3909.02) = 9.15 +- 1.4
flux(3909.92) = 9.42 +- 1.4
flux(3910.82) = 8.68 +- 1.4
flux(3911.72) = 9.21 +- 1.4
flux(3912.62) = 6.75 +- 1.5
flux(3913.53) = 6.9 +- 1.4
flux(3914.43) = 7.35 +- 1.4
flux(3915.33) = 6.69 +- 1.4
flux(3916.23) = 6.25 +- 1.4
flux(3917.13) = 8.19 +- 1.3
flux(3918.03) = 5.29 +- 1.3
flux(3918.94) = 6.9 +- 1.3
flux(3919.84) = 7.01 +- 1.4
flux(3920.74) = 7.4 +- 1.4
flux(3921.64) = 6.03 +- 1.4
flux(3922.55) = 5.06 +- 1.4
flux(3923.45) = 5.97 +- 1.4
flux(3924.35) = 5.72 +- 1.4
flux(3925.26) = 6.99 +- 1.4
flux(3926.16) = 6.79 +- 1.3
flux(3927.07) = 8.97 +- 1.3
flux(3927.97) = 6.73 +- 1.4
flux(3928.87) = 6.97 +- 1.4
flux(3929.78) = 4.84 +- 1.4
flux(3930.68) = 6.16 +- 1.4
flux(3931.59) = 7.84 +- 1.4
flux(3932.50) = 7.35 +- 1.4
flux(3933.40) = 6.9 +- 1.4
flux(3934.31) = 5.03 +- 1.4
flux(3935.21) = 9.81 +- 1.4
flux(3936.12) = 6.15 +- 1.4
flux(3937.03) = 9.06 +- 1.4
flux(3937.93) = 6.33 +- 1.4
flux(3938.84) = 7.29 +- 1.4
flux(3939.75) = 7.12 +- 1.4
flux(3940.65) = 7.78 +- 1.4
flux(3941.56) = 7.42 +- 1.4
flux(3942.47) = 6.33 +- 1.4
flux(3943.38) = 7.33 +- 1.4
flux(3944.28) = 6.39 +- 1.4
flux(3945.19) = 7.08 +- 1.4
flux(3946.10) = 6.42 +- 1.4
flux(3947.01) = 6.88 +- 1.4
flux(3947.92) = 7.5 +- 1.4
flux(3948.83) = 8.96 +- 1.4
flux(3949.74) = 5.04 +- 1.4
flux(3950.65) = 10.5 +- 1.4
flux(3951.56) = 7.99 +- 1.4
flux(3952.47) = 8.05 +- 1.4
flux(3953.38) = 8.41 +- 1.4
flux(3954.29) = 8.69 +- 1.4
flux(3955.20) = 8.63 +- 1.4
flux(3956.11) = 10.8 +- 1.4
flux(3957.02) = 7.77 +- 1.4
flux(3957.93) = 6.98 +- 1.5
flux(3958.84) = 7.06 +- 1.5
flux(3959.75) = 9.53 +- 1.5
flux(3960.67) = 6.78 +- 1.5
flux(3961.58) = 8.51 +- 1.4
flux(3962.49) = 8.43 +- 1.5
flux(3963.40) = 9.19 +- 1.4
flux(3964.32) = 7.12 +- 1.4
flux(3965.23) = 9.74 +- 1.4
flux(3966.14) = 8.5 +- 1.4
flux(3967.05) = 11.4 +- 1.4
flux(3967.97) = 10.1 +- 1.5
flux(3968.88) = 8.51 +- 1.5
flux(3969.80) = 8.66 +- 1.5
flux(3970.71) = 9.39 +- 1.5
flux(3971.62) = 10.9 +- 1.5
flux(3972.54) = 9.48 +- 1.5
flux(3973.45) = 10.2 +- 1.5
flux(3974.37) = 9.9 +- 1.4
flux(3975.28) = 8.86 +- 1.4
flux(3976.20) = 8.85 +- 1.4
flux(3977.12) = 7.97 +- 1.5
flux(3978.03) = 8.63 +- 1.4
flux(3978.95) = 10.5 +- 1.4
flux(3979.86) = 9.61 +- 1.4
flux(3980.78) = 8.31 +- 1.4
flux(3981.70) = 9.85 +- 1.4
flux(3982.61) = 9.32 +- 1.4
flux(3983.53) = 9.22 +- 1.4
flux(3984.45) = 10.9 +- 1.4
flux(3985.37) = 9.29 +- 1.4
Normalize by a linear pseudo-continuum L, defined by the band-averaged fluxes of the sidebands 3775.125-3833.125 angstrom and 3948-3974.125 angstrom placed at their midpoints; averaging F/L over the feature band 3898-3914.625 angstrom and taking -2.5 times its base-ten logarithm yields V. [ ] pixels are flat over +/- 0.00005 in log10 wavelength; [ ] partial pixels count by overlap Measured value 0.04 mag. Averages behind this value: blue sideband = 8.84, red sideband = 8.75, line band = 8.47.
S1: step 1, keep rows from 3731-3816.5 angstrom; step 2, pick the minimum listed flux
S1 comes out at 4.41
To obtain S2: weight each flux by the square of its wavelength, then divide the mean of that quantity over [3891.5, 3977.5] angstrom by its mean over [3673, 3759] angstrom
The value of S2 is 0.87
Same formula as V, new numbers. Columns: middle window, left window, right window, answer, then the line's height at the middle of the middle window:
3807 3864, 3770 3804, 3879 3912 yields 0.07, 9.24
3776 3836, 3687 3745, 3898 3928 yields 0.04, 9.21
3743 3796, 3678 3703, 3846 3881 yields 0.02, 9.88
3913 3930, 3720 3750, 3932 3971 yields 0.24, 8.27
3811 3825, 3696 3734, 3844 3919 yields 0.10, 9.59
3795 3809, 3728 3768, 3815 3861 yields 0.02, 9.18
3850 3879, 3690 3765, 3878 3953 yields 0.01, 8.66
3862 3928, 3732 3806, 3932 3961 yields -0.04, 8.17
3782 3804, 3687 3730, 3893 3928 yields 0.01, 9.63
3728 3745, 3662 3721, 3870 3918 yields 0.05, 10.3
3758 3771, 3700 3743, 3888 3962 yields -0.03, 9.95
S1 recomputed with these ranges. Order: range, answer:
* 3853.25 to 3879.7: 5.93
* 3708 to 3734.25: 7.34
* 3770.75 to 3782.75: 7.11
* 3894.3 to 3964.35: 4.84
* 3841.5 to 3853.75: 7.27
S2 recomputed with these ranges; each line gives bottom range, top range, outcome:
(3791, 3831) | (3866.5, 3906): 1.10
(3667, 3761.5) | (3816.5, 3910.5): 0.92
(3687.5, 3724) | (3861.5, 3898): 0.94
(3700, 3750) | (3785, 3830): 0.90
